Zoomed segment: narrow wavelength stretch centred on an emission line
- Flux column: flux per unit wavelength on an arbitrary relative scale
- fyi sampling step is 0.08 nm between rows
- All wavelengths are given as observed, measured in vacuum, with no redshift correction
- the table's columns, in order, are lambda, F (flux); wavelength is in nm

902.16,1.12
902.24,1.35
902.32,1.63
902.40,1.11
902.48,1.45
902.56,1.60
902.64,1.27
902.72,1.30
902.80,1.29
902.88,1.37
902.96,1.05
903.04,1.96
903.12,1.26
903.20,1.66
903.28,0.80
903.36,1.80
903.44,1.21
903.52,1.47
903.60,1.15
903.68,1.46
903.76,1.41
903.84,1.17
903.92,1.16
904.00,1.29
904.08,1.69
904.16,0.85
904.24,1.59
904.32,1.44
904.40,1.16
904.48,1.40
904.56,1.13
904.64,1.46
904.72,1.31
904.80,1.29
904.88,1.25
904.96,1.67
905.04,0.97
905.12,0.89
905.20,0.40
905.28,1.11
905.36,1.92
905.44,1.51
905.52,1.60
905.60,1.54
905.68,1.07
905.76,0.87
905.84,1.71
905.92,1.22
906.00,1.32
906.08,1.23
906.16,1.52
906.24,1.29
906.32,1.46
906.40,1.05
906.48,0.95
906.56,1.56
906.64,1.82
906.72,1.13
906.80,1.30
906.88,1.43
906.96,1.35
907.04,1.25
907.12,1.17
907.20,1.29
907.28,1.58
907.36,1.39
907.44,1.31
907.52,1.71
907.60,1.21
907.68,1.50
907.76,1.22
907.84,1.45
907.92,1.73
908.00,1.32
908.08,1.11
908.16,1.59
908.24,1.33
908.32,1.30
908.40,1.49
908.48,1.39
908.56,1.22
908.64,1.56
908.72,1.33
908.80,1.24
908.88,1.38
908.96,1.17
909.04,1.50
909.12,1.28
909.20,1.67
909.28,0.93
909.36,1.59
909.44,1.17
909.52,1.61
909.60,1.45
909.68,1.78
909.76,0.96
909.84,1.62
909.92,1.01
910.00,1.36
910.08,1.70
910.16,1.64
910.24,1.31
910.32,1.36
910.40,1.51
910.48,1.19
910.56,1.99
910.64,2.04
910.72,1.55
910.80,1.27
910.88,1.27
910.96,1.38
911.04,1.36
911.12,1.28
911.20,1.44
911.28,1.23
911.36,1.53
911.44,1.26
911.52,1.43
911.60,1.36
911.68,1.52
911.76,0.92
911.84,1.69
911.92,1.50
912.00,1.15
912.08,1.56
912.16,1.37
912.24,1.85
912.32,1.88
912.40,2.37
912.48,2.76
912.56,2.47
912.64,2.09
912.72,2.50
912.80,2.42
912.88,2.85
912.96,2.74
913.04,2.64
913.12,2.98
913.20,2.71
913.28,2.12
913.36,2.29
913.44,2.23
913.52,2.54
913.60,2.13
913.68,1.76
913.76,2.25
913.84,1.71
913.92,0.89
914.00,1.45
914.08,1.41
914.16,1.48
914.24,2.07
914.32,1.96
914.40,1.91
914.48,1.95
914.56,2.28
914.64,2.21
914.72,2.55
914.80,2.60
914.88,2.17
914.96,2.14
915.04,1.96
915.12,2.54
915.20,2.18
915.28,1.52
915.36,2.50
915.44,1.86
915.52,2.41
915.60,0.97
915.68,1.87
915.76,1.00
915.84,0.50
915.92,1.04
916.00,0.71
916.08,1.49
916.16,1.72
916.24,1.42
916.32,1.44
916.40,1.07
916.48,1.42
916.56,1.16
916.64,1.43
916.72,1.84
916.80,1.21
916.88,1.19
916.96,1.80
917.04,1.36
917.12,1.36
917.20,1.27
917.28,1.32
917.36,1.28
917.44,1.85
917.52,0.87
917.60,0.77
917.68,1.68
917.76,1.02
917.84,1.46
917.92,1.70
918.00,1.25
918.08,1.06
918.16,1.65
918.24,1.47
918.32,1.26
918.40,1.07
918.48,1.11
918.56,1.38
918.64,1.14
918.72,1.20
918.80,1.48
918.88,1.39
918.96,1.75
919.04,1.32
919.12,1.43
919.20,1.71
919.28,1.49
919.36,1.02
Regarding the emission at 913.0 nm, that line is [S II]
